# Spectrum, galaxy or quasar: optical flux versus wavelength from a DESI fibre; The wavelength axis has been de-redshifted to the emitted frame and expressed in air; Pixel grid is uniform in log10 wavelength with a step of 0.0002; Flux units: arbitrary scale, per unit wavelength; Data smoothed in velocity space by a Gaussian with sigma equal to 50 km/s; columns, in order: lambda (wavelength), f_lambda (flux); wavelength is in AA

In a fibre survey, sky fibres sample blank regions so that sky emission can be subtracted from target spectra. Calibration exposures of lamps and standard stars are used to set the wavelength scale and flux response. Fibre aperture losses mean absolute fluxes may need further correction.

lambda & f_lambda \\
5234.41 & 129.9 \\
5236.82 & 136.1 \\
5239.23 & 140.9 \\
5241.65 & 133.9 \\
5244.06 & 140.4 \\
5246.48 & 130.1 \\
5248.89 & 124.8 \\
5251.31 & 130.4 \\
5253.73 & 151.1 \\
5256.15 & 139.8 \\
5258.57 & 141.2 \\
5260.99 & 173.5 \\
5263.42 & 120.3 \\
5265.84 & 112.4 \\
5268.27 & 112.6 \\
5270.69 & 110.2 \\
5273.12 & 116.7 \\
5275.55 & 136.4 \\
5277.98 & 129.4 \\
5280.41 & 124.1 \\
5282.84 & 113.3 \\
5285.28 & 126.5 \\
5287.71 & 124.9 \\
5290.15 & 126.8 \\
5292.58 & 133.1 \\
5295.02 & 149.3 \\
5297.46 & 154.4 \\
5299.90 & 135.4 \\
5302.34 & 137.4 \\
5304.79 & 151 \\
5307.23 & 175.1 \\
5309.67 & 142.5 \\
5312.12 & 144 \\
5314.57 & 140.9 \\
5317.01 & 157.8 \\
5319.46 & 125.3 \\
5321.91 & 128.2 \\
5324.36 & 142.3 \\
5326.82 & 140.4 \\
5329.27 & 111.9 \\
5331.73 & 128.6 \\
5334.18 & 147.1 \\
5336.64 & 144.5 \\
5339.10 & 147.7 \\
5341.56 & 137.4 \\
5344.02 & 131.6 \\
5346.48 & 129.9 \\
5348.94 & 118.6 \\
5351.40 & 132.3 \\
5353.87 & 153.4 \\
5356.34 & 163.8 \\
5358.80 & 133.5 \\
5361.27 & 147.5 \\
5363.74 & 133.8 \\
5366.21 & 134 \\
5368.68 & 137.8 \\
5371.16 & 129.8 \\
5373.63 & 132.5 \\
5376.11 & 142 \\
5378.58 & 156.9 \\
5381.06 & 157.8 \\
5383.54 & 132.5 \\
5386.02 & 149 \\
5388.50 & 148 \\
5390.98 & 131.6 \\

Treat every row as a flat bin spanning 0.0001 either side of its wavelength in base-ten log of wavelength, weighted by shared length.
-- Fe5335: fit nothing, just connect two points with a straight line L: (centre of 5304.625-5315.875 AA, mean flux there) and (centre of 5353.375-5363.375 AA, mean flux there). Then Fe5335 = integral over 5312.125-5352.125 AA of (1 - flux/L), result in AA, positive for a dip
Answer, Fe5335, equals 3.73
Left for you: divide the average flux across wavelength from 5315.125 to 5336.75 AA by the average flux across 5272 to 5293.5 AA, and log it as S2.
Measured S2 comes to 1.08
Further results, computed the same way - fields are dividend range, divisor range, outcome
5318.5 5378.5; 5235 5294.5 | 1.05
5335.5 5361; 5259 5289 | 1.11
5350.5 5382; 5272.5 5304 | 1.08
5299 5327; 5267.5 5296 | 1.15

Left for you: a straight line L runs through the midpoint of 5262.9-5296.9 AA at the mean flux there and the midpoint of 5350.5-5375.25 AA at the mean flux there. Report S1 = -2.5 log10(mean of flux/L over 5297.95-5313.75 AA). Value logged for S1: -0.14 mag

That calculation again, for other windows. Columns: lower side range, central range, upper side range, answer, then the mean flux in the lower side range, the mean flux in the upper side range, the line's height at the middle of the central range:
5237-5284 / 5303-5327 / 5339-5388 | -0.07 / 131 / 140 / 136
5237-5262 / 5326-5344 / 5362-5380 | 0.02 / 140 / 139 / 139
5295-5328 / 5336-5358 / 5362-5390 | 0.02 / 144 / 141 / 143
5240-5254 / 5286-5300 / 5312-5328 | 0.00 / 134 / 140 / 138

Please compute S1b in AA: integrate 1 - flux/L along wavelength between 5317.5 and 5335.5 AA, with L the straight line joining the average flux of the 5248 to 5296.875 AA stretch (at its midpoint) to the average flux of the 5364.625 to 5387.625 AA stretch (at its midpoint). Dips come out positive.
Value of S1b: 0.39 AA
